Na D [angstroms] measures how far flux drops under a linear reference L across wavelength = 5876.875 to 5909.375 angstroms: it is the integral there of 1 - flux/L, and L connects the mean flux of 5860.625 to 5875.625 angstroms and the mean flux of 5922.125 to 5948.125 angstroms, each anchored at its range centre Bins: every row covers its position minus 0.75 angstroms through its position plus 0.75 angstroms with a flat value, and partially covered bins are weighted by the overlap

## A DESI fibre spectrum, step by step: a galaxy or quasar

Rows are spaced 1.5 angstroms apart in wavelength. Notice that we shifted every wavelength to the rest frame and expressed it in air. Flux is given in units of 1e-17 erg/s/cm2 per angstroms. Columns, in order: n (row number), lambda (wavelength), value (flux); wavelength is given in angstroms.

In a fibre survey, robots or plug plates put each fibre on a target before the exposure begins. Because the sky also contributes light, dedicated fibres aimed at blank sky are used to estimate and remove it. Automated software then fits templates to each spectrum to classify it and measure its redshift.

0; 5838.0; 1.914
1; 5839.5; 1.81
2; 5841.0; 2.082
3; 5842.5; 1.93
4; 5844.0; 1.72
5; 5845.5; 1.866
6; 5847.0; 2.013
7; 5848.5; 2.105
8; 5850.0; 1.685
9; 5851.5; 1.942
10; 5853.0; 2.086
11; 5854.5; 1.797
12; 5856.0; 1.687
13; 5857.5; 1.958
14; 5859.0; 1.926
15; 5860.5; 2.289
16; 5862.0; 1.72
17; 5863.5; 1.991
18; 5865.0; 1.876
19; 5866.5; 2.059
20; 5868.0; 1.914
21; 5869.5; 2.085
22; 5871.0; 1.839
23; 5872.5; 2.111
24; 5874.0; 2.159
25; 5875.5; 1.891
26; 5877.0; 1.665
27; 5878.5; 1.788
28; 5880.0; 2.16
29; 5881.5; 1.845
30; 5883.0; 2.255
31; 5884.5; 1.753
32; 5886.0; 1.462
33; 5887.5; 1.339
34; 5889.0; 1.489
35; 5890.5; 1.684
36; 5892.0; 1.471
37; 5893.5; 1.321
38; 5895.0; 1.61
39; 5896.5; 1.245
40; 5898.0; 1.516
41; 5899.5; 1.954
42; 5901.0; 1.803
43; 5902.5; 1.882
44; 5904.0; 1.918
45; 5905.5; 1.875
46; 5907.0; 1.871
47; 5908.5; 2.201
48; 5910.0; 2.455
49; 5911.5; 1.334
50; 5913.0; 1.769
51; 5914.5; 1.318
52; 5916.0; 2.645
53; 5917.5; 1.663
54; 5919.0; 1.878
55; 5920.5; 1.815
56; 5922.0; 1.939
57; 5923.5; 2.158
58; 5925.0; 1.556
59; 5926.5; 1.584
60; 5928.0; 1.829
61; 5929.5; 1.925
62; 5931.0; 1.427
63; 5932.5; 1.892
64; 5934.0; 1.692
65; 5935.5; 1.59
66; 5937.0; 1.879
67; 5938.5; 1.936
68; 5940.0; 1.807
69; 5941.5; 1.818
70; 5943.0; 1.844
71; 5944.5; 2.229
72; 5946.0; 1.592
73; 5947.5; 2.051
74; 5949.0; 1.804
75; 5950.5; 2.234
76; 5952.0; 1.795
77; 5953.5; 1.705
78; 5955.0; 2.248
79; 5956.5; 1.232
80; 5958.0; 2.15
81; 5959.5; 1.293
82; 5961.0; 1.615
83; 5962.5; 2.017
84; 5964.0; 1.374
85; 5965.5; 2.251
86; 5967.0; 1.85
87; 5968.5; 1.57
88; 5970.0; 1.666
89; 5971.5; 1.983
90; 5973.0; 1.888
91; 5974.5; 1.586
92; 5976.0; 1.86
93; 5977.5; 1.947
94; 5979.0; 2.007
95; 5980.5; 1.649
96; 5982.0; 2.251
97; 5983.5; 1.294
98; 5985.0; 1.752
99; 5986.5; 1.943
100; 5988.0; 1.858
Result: 3.1 angstroms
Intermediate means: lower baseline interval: 1.98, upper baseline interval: 1.81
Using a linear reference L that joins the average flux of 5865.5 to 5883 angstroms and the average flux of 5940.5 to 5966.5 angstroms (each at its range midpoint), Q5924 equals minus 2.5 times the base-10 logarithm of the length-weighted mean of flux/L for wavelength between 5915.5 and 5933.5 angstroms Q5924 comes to 0.02 mag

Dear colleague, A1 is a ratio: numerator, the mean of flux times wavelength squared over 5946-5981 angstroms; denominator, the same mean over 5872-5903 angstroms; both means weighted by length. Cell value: 1.08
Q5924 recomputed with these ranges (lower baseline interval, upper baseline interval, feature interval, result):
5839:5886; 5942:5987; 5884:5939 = 0.08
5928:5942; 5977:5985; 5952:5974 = 0.02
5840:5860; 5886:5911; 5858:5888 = -0.05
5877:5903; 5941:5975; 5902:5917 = -0.12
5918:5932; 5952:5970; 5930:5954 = -0.04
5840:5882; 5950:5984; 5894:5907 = 0.10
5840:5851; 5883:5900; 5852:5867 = -0.08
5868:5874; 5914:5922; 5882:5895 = 0.22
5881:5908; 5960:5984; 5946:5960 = -0.04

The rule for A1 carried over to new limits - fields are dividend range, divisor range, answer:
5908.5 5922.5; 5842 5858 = 1.02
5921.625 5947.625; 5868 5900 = 1.06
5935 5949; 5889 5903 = 1.18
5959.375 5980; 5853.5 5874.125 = 0.95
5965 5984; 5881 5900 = 1.18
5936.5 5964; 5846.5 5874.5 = 0.97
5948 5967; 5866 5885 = 0.95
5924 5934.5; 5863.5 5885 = 0.89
